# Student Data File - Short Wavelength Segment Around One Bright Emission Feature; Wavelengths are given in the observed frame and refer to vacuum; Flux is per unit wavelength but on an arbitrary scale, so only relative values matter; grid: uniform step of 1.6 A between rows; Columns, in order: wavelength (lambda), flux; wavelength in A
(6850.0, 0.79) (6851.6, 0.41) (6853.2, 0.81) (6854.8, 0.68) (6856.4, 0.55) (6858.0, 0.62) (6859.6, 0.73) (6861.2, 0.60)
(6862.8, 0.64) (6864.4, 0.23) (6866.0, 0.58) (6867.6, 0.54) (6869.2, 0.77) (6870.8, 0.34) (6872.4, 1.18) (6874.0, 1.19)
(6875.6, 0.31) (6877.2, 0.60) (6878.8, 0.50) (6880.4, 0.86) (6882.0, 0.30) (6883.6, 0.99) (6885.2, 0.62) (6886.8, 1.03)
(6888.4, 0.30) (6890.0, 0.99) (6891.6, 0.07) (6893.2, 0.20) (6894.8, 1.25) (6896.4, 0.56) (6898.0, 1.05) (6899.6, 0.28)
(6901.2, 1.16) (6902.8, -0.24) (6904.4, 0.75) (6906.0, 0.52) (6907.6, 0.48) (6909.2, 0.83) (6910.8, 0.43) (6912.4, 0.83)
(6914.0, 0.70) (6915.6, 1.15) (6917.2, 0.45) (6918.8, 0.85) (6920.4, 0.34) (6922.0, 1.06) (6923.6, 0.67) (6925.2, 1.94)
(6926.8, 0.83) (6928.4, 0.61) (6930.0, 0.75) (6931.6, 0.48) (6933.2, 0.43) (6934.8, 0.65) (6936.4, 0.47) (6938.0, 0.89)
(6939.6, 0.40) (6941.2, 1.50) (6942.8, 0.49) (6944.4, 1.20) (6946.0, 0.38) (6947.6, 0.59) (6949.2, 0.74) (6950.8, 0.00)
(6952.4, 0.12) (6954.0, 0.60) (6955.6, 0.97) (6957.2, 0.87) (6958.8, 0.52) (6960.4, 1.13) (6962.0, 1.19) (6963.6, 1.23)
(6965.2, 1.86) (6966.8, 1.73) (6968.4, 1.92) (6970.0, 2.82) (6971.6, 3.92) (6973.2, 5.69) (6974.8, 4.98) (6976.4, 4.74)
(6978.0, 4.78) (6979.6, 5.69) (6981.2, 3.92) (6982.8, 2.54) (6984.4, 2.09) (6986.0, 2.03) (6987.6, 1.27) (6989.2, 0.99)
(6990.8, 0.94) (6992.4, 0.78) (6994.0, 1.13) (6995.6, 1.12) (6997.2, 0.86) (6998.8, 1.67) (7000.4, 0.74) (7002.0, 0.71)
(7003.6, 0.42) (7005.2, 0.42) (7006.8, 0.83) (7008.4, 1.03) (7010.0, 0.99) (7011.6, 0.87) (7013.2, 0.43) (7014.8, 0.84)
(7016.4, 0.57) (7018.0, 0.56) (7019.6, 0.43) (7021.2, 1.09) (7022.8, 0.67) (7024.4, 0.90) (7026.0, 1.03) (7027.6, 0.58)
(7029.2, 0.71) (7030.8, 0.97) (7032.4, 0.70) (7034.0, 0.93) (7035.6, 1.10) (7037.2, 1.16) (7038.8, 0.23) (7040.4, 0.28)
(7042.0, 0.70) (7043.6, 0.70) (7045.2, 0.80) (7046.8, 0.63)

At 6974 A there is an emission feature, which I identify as [O II] 3727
